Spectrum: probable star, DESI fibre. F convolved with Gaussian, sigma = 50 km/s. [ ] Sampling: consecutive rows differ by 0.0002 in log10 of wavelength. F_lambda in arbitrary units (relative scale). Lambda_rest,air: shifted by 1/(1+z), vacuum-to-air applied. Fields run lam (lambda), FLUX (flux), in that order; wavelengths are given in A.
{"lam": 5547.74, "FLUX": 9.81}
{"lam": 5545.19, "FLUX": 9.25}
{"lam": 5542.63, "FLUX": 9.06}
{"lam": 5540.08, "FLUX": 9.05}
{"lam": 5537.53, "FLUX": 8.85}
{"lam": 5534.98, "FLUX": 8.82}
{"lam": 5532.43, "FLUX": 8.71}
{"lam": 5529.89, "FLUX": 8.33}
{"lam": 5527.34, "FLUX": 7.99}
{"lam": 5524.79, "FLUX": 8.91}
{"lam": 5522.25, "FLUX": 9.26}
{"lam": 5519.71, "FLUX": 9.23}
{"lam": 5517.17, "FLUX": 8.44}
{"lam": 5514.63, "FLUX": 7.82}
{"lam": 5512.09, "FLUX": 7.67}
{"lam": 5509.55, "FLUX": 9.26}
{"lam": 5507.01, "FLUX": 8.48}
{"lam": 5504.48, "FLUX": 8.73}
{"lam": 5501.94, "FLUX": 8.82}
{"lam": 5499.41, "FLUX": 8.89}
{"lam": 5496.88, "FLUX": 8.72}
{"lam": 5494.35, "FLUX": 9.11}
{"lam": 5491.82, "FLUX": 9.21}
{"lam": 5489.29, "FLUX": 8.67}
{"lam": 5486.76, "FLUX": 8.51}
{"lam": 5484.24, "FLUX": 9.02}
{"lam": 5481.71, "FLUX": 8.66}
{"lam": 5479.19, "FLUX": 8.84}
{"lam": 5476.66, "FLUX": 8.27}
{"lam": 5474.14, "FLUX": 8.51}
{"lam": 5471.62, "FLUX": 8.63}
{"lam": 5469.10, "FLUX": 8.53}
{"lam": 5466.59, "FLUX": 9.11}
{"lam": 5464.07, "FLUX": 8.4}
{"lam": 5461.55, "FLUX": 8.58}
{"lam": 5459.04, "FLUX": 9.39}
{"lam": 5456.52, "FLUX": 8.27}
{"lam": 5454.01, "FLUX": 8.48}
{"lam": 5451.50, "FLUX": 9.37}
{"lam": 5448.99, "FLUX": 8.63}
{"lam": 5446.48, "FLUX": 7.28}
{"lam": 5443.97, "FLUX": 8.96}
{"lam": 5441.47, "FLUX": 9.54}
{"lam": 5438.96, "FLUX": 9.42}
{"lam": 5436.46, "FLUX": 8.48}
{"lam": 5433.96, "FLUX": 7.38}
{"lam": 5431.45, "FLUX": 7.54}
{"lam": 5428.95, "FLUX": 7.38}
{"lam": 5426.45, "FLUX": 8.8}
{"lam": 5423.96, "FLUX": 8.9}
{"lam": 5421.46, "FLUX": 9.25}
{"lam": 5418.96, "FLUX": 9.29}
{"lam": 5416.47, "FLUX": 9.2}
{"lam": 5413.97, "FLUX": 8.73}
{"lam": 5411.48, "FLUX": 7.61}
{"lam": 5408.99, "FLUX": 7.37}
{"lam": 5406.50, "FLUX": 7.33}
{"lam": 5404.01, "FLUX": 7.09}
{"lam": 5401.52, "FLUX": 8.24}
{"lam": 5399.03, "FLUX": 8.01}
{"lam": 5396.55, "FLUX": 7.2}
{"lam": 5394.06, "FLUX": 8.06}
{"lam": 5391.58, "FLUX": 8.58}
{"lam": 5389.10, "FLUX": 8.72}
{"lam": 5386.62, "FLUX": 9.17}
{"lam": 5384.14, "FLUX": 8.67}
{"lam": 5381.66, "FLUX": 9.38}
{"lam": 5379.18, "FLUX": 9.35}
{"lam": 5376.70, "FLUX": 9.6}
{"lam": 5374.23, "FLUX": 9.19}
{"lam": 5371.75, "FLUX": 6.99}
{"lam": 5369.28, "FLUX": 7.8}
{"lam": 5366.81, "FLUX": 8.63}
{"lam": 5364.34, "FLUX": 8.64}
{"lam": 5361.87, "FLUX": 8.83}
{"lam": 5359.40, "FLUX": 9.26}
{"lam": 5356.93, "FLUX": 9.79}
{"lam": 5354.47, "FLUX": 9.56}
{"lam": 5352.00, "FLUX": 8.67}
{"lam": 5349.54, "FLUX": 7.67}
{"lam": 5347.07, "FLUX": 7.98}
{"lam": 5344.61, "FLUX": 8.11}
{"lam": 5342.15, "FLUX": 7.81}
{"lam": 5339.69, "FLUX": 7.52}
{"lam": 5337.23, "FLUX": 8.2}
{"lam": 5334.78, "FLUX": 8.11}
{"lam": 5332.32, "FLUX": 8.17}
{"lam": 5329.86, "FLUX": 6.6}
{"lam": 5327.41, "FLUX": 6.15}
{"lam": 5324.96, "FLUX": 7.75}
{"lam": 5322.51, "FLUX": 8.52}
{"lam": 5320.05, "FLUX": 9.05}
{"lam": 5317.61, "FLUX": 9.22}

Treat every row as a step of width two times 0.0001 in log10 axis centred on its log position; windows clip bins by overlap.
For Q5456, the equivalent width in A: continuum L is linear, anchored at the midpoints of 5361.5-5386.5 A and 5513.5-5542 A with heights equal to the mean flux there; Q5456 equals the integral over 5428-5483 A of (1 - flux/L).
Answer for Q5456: 1.07 A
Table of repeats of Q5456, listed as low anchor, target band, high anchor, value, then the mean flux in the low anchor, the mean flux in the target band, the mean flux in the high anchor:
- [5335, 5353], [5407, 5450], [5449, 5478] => 0.2 A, 7.99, 8.44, 8.68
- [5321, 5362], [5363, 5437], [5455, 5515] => 0.1 A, 8.15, 8.35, 8.68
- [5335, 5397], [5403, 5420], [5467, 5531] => 1.0 A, 8.55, 8.09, 8.67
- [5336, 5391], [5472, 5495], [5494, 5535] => -0.3 A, 8.62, 8.74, 8.64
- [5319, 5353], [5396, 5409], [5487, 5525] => 1.0 A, 7.87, 7.57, 8.74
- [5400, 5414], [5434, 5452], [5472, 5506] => -1.2 A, 7.65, 8.69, 8.76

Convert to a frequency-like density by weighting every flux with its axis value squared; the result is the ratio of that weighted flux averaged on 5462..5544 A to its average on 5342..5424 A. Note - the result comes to 1.07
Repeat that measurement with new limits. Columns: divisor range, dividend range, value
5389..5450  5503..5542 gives 1.09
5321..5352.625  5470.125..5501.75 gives 1.19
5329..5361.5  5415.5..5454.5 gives 1.07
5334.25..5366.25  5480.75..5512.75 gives 1.09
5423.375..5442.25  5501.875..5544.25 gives 1.07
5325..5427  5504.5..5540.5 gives 1.09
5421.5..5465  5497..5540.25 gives 1.04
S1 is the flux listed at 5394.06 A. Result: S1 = 8.06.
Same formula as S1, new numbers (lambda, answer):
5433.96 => 7.38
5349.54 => 7.67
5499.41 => 8.89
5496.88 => 8.72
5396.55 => 7.2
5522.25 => 9.26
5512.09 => 7.67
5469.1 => 8.53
